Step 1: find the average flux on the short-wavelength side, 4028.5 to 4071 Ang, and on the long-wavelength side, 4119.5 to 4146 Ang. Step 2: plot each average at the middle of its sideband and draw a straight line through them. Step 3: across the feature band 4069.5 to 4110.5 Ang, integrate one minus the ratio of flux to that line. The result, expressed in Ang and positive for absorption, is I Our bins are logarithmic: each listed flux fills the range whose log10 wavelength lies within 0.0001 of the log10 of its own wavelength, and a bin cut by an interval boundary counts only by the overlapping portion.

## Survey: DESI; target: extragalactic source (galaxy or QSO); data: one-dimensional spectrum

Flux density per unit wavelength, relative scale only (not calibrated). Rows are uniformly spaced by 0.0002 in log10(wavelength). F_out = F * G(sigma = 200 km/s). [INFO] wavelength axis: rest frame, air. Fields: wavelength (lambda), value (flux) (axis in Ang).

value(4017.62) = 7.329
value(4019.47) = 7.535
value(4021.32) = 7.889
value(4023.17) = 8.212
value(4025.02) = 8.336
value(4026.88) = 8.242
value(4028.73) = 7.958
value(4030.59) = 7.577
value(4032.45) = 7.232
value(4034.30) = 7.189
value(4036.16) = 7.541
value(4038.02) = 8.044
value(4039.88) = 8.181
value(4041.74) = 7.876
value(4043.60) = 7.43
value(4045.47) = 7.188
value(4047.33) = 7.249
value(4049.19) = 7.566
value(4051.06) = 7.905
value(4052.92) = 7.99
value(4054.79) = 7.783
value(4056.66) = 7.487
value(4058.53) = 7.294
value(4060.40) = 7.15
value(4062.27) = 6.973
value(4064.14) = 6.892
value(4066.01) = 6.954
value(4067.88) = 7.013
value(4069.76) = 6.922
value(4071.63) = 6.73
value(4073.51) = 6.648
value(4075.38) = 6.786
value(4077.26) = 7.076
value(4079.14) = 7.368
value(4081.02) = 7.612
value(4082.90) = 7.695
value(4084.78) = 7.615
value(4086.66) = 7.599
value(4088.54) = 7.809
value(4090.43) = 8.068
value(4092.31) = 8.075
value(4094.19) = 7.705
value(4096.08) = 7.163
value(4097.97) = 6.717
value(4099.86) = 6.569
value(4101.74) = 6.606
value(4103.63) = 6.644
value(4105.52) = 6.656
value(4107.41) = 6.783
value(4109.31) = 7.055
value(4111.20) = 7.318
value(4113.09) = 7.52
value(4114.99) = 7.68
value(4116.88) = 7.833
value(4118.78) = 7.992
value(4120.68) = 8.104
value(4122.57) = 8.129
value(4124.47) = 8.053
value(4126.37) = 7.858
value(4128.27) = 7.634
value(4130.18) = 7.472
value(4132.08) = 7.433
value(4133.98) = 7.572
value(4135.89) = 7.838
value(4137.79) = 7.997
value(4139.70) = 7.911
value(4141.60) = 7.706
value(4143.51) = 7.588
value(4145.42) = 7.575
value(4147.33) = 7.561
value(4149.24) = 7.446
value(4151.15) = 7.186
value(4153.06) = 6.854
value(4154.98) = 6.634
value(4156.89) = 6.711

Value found 2.3 Ang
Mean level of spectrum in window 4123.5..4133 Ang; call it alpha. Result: 7.69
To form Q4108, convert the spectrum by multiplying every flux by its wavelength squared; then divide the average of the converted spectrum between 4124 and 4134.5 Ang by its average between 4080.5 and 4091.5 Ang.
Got 1.0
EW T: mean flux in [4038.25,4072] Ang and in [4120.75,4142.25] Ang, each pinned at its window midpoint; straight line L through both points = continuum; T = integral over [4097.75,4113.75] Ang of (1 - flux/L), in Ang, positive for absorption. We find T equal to 1.65 Ang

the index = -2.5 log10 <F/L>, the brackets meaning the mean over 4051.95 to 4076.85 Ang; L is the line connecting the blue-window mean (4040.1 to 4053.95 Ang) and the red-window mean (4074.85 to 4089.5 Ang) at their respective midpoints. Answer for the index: 0.06 mag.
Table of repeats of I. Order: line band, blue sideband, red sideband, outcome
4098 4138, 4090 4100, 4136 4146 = 0.8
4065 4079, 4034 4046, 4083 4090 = 1.4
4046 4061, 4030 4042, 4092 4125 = 0.1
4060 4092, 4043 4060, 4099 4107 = -0.7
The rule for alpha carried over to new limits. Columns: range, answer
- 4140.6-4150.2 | 7.58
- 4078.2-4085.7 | 7.57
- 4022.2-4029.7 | 8.18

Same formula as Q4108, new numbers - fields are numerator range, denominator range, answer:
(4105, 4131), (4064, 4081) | 1.11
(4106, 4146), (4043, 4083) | 1.09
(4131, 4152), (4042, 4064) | 1.07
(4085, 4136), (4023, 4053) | 1.00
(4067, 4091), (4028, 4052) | 0.98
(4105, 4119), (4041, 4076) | 1.04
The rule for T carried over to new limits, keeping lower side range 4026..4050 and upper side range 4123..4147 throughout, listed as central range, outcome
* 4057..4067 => 0.8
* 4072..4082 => 0.8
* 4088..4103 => 0.7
